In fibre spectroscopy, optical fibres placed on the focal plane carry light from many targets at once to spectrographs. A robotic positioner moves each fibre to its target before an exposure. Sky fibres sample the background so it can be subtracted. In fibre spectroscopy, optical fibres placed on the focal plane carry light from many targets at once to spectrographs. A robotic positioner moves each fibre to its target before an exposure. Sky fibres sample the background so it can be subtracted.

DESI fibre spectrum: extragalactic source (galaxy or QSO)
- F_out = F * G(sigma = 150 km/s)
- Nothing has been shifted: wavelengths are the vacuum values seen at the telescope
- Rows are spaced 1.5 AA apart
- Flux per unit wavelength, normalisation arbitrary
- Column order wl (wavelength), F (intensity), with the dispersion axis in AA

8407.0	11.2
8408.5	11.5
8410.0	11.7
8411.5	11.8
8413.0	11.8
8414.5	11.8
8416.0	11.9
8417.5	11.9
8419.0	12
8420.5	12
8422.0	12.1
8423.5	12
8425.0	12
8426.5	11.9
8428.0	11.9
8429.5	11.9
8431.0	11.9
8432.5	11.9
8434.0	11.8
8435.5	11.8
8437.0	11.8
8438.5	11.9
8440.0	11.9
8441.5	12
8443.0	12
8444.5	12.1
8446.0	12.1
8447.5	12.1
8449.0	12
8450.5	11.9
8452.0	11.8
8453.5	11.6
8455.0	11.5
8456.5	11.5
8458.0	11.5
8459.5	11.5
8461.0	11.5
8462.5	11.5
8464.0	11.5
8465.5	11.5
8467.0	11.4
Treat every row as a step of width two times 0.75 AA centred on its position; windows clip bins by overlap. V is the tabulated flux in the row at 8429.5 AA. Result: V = 11.9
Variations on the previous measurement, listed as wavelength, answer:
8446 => 12.1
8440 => 11.9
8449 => 12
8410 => 11.7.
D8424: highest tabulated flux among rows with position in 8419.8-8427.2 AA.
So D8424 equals 12.1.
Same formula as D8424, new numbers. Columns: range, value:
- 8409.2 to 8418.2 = 11.9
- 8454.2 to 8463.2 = 11.5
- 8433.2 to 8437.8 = 11.8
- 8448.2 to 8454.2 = 12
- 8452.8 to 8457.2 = 11.6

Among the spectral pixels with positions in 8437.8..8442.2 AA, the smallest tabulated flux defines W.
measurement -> 11.9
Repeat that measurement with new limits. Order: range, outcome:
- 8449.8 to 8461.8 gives 11.5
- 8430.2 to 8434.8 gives 11.8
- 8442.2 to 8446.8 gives 12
